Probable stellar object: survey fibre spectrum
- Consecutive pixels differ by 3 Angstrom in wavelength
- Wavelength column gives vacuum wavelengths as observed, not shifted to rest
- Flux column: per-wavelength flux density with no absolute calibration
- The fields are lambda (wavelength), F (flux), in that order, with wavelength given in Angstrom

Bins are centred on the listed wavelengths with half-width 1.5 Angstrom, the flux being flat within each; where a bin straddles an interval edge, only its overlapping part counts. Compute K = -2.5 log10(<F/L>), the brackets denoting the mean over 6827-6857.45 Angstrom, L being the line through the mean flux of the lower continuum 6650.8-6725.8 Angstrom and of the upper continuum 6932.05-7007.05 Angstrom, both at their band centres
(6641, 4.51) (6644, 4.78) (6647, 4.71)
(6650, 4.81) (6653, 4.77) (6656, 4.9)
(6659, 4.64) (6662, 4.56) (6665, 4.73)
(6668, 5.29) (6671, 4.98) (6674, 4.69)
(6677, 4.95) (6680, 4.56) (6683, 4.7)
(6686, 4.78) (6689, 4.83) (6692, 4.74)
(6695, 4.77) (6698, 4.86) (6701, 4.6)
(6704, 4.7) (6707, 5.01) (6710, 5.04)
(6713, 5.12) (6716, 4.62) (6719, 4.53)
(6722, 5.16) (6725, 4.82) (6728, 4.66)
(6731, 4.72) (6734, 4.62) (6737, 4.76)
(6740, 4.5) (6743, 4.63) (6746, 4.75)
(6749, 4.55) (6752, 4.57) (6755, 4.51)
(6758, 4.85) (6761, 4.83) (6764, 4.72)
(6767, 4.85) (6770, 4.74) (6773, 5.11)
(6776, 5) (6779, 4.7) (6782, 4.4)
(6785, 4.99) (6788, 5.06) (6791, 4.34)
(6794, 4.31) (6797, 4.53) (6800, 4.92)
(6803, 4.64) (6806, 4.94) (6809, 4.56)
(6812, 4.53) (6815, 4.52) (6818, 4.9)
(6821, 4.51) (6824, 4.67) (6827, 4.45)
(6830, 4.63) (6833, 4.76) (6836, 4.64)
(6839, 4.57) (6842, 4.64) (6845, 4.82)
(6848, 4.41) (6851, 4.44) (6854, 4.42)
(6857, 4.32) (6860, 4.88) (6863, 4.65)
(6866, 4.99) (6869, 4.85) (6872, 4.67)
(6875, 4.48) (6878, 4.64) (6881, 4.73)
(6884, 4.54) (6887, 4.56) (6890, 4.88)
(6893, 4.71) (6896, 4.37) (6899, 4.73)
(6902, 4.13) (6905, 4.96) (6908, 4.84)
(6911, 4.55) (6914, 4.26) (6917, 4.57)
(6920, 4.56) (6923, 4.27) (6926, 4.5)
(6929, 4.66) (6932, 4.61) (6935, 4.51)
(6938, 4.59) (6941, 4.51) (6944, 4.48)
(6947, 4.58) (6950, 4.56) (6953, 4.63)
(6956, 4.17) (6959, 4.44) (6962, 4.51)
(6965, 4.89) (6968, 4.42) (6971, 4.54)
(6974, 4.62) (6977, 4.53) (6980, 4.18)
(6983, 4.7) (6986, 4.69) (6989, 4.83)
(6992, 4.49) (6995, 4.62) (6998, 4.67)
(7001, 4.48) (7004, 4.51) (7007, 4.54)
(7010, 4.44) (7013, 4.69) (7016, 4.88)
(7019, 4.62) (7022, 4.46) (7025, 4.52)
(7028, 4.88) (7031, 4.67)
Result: 0.02 mag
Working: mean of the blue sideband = 4.81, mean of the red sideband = 4.55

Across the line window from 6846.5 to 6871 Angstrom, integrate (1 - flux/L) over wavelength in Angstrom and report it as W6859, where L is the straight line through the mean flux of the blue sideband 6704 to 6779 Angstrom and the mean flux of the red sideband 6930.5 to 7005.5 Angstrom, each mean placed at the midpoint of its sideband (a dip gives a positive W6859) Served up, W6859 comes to 0.2 Angstrom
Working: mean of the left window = 4.77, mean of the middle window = 4.62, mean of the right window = 4.55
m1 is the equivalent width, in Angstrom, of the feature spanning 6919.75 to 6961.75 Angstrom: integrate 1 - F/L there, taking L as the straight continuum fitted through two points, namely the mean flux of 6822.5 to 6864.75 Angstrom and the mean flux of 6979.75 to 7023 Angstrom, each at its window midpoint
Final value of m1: 0.9 Angstrom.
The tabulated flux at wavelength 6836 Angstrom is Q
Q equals 4.64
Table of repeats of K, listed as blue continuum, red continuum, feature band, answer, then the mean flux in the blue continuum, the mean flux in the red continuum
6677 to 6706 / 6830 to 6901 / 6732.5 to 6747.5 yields 0.01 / 4.74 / 4.64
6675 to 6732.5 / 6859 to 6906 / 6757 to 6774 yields -0.02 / 4.8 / 4.67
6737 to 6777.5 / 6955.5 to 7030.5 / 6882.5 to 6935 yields 0.02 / 4.74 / 4.58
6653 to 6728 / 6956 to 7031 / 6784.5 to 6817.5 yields 0.01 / 4.81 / 4.58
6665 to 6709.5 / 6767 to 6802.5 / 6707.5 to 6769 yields 0.01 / 4.82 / 4.74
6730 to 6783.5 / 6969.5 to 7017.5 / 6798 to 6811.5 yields -0.01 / 4.71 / 4.59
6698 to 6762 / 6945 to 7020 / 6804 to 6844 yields 0.01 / 4.74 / 4.57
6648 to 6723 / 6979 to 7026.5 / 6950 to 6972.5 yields 0.02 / 4.81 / 4.59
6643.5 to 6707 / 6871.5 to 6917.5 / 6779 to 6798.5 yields 0.02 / 4.78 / 4.6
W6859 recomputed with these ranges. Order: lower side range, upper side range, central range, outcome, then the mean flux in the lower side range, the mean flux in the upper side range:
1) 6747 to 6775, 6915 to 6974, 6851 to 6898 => -0.28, 4.75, 4.53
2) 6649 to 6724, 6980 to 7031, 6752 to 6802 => 0.23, 4.81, 4.61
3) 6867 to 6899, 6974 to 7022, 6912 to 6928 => 0.65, 4.65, 4.59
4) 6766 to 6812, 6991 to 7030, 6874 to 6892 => 0.12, 4.73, 4.6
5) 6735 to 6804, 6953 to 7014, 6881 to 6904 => 0.18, 4.71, 4.55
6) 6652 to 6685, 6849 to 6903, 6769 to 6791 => -0.59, 4.8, 4.61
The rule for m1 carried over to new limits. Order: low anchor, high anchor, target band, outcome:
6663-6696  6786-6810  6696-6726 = -0.4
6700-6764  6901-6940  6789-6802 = 0.3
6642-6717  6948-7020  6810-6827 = 0.3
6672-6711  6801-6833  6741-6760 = 0.3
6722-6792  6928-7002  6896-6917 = 0.2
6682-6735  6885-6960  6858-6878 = -0.5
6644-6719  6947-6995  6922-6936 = 0.2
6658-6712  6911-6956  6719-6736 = -0.1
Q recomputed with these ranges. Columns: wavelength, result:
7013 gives 4.69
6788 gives 5.06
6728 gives 4.66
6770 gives 4.74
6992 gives 4.49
